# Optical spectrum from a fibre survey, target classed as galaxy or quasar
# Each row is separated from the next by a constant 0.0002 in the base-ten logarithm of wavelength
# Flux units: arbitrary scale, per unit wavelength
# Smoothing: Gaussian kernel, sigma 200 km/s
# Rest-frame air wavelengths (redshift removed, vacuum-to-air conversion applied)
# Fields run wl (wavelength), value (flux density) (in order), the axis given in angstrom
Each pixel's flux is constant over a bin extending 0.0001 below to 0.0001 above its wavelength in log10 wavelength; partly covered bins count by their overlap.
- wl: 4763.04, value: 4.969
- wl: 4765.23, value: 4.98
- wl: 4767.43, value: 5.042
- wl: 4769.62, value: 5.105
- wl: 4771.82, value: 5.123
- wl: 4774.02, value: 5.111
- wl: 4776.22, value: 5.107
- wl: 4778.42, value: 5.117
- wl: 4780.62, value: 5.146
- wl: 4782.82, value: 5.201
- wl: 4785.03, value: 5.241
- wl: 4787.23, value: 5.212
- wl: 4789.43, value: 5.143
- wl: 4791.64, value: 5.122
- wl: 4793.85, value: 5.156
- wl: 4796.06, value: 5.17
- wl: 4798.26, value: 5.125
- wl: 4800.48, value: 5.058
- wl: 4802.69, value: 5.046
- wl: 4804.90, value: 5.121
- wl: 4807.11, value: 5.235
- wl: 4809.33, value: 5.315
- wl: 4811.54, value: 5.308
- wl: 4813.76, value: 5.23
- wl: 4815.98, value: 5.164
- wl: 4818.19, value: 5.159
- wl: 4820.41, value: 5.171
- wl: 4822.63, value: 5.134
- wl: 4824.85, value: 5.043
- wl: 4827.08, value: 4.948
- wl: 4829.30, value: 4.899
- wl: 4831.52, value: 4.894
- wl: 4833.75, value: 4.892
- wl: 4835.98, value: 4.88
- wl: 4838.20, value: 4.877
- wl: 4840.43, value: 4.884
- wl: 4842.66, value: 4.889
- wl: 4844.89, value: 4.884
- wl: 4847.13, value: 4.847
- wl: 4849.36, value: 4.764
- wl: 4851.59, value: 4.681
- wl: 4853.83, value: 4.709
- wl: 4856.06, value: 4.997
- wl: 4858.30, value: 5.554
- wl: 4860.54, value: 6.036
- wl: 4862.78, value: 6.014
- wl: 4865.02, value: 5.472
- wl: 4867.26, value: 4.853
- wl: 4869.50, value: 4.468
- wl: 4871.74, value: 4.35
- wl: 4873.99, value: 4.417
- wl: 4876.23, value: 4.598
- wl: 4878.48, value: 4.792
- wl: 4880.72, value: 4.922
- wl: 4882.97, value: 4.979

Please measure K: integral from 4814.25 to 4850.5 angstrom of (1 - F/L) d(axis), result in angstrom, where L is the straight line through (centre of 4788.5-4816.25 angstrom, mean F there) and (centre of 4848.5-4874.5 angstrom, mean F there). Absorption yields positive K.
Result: 1.0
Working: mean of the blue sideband 5.17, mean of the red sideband 5.04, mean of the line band 4.96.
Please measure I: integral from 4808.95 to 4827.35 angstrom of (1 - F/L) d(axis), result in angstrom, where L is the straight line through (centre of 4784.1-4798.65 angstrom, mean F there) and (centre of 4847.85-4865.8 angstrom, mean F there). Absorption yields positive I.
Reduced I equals 0.2 angstrom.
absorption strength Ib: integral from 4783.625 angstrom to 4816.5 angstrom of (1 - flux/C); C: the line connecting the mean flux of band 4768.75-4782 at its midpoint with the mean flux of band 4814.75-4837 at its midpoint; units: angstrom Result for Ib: -0.7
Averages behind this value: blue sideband 5.12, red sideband 5.02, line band 5.18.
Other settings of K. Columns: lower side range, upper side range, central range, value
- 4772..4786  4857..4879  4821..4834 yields 0.3 angstrom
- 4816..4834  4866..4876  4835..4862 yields -1.3 angstrom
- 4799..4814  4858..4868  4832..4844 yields 1.2 angstrom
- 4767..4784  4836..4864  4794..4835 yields 0.0 angstrom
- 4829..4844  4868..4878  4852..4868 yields -2.5 angstrom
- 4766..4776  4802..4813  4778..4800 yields 0.0 angstrom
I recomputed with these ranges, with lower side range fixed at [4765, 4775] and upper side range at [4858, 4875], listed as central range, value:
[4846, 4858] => 0.63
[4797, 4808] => -0.04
